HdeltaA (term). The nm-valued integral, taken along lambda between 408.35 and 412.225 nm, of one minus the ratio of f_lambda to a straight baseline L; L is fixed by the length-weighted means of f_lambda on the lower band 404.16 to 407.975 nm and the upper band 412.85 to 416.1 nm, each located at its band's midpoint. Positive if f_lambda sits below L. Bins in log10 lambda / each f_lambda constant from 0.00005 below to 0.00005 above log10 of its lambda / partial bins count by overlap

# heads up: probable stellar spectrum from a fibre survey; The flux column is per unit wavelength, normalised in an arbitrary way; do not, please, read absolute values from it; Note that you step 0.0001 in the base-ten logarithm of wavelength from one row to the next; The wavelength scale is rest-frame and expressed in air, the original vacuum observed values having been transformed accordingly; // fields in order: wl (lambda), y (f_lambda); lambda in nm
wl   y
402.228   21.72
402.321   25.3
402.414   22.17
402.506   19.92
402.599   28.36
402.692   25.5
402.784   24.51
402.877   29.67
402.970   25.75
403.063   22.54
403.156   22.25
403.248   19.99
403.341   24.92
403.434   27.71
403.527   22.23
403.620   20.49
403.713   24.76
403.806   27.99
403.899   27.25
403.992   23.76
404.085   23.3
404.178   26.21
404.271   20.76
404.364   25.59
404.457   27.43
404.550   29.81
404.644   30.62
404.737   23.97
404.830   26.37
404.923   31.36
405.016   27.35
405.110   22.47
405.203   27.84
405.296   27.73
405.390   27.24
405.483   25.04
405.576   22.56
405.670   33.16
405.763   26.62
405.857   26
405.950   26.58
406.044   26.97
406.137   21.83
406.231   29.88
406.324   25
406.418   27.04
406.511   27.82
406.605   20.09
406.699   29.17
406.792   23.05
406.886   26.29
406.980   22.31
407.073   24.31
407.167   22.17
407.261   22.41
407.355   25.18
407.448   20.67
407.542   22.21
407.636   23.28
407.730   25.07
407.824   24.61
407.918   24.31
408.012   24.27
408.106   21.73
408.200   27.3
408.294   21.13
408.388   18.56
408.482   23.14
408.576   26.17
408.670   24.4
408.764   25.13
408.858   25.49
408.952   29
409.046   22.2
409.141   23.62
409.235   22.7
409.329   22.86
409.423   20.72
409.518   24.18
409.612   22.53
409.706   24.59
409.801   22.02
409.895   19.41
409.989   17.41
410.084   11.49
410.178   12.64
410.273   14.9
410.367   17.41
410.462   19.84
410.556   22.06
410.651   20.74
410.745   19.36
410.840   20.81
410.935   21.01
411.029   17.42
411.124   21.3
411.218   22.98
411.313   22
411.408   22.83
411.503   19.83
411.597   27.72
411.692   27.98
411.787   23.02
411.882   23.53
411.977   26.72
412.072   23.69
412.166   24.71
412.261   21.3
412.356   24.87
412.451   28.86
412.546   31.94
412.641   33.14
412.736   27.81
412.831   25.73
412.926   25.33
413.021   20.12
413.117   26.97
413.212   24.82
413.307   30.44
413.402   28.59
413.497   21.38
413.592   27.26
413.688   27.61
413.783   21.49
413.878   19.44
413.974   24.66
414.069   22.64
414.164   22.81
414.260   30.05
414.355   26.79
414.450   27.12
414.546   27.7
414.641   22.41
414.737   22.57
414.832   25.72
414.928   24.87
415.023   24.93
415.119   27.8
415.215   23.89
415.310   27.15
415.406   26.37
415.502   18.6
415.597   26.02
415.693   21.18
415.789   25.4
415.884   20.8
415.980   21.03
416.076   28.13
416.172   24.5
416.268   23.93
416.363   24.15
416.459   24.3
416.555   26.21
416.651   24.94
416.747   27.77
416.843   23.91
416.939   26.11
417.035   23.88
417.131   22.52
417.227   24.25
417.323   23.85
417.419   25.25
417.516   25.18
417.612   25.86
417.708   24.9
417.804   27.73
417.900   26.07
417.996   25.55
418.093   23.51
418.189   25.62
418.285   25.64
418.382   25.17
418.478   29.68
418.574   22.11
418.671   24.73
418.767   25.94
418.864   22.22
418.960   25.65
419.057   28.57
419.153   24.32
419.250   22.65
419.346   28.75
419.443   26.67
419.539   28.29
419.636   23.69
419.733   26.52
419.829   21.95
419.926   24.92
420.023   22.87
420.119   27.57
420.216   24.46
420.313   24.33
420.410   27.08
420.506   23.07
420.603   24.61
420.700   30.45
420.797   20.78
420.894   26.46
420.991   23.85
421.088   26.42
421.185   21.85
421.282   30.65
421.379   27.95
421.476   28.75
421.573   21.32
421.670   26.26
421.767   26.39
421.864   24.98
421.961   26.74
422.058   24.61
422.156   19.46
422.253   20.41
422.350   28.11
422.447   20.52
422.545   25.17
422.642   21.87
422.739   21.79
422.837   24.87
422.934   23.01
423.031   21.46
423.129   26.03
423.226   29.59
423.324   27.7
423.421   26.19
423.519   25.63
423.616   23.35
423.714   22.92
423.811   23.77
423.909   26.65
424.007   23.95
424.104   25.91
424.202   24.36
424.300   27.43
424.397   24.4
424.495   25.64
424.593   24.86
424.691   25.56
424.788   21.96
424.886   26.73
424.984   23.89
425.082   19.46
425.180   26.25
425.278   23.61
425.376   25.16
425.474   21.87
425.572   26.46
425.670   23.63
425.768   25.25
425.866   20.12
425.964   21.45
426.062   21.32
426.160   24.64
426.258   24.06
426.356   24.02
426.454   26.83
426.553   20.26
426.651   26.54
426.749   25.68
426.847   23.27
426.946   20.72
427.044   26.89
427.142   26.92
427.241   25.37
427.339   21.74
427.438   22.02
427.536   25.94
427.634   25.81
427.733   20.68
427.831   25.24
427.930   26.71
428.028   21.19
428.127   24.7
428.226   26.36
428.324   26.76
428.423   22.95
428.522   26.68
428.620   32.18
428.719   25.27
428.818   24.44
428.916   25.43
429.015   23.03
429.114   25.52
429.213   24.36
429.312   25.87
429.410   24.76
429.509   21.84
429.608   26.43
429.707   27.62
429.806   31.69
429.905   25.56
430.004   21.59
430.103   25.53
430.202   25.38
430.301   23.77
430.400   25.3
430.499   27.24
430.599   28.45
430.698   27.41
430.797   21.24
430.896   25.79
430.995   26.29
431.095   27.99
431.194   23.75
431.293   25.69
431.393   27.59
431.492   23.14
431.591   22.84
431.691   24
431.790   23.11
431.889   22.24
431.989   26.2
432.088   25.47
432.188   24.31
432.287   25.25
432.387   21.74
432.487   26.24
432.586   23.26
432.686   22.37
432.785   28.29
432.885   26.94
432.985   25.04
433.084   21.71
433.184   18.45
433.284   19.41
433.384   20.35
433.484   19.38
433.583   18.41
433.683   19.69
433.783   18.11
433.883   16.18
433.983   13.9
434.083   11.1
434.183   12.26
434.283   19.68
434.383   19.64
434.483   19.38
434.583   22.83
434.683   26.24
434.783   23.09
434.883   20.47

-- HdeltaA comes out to 0.50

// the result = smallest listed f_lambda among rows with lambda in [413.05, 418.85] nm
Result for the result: 18.6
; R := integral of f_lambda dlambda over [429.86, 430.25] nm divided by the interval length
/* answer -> 24.5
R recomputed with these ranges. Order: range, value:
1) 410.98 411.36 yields 21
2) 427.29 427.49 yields 22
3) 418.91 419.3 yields 25.3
